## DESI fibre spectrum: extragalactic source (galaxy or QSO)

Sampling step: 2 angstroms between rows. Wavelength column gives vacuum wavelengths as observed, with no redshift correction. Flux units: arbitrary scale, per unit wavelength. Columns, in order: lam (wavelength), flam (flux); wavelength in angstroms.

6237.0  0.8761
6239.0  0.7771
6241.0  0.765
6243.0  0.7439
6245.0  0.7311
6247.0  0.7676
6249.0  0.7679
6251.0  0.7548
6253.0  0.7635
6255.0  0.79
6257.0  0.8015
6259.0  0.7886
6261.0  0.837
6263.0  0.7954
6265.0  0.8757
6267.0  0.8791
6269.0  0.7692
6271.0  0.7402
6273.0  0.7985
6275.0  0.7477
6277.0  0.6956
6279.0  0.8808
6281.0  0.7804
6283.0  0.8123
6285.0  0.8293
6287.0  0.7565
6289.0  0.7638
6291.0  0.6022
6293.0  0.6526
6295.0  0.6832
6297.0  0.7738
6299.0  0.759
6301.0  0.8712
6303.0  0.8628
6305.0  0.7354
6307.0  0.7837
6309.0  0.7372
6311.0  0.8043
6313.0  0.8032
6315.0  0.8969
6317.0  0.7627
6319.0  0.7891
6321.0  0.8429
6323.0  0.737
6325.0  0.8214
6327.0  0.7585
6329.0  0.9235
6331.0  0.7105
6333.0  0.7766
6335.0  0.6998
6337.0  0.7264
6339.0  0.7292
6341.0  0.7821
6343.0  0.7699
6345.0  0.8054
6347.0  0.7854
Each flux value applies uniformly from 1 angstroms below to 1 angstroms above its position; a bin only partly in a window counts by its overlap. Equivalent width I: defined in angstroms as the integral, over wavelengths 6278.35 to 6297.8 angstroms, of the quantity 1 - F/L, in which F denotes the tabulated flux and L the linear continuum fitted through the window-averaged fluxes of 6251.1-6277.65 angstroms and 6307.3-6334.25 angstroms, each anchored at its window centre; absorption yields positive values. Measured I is 1.03 angstroms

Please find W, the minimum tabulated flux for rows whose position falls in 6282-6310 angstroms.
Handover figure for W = 0.6022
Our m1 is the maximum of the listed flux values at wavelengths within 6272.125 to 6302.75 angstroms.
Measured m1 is 0.8808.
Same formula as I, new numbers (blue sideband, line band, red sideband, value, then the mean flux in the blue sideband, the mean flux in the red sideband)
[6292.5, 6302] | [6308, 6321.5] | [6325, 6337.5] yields -0.73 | 0.753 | 0.772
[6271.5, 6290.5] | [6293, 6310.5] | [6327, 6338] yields 0.10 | 0.779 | 0.767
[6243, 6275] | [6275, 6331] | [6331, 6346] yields -0.89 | 0.788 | 0.753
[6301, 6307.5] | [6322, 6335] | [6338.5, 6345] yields 0.03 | 0.807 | 0.77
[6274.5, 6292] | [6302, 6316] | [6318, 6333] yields -0.35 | 0.764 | 0.796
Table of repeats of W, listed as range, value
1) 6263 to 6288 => 0.6956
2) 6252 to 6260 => 0.7635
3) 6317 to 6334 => 0.7105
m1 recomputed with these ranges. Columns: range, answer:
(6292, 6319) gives 0.8969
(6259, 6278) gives 0.8791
